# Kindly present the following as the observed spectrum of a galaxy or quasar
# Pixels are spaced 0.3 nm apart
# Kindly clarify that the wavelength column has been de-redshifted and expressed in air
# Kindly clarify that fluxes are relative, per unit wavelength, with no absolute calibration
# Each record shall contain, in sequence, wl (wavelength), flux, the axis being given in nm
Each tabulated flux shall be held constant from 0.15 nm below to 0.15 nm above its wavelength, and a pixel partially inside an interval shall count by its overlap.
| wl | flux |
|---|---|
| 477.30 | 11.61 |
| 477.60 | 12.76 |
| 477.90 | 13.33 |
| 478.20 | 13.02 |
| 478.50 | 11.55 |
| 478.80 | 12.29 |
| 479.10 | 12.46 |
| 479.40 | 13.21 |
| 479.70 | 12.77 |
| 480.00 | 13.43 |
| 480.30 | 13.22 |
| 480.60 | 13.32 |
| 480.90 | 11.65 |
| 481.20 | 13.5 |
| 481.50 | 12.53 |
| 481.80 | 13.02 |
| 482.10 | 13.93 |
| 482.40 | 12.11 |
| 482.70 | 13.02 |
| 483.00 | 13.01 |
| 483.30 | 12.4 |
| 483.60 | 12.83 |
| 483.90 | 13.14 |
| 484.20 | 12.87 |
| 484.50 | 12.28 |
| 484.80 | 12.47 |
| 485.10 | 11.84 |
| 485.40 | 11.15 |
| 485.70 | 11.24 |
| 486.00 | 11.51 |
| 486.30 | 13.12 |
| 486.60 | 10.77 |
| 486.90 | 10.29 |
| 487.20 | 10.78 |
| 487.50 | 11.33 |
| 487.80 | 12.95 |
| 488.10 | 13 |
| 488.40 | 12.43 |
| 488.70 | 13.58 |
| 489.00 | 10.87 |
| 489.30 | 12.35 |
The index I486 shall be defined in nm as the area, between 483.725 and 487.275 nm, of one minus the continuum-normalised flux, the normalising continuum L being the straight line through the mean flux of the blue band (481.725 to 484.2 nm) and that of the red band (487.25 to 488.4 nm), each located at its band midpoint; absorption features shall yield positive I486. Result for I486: 0.22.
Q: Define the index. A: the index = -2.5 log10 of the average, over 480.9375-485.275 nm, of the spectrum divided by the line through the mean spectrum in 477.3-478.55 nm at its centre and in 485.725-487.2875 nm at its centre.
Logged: -0.08 mag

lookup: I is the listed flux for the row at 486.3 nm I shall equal 13.12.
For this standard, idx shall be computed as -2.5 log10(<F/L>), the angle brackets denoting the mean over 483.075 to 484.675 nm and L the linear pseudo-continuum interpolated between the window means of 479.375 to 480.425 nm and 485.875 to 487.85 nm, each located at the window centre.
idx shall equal -0.046 mag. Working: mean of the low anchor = 13.1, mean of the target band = 12.7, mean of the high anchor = 11.5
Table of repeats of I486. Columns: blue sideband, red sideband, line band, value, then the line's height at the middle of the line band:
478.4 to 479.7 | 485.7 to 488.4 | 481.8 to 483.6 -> -0.11 nm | 12.1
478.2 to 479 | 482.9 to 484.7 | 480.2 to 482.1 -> -0.08 nm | 12.4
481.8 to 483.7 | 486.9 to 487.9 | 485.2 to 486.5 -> 0.02 nm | 11.9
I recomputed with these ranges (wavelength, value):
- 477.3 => 11.61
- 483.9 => 13.14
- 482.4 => 12.11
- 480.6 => 13.32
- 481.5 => 12.53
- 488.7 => 13.58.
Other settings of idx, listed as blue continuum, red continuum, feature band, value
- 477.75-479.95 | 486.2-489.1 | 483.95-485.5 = 0.00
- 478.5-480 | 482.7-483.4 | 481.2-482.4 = -0.03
